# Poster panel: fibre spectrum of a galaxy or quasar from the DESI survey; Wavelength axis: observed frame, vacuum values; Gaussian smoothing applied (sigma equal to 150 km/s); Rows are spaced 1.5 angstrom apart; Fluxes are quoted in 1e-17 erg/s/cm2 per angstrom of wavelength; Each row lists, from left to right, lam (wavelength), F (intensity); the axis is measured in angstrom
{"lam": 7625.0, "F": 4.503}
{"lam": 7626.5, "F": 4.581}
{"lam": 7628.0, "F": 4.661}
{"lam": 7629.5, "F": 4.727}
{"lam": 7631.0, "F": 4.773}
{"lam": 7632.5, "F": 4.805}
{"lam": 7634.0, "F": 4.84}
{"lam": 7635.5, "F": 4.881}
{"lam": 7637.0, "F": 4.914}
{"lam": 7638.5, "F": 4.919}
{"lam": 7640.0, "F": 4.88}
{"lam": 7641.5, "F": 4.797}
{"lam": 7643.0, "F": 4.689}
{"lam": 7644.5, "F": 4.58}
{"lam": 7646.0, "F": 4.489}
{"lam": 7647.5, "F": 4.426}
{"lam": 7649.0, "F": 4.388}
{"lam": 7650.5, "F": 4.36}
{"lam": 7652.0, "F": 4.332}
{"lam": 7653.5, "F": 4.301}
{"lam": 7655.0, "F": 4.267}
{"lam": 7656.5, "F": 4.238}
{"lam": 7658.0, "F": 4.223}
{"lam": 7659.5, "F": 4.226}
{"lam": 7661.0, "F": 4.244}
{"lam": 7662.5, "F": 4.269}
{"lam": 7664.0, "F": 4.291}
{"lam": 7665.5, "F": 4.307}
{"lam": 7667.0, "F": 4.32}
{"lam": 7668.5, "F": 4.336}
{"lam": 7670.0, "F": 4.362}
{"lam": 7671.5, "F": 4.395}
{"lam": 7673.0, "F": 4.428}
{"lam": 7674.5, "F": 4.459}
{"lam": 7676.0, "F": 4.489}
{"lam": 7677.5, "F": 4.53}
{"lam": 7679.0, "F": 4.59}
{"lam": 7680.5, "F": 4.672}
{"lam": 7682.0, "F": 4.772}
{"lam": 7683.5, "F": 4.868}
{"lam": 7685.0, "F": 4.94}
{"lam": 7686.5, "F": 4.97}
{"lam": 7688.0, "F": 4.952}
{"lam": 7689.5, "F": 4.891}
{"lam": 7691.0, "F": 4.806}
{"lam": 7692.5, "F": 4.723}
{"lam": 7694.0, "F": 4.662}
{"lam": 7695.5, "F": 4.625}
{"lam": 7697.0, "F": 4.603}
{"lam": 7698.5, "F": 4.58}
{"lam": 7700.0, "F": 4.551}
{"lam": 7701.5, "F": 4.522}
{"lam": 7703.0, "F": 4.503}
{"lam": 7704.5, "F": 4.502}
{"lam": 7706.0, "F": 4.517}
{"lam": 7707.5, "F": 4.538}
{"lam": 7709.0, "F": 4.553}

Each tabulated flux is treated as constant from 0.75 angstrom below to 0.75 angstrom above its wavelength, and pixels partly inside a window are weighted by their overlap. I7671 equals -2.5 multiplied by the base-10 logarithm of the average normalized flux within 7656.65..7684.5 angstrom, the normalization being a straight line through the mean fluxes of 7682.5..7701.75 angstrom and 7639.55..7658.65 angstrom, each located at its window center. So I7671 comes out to 0.041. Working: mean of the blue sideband 4.45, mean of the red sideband 4.75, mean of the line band 4.43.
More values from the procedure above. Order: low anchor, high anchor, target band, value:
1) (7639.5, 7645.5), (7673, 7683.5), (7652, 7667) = 0.10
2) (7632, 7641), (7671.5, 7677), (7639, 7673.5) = 0.06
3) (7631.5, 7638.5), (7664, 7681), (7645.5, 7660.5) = 0.08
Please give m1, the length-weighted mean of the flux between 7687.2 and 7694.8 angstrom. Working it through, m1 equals 4.81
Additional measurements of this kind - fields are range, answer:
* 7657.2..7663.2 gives 4.24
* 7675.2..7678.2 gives 4.51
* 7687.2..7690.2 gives 4.92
